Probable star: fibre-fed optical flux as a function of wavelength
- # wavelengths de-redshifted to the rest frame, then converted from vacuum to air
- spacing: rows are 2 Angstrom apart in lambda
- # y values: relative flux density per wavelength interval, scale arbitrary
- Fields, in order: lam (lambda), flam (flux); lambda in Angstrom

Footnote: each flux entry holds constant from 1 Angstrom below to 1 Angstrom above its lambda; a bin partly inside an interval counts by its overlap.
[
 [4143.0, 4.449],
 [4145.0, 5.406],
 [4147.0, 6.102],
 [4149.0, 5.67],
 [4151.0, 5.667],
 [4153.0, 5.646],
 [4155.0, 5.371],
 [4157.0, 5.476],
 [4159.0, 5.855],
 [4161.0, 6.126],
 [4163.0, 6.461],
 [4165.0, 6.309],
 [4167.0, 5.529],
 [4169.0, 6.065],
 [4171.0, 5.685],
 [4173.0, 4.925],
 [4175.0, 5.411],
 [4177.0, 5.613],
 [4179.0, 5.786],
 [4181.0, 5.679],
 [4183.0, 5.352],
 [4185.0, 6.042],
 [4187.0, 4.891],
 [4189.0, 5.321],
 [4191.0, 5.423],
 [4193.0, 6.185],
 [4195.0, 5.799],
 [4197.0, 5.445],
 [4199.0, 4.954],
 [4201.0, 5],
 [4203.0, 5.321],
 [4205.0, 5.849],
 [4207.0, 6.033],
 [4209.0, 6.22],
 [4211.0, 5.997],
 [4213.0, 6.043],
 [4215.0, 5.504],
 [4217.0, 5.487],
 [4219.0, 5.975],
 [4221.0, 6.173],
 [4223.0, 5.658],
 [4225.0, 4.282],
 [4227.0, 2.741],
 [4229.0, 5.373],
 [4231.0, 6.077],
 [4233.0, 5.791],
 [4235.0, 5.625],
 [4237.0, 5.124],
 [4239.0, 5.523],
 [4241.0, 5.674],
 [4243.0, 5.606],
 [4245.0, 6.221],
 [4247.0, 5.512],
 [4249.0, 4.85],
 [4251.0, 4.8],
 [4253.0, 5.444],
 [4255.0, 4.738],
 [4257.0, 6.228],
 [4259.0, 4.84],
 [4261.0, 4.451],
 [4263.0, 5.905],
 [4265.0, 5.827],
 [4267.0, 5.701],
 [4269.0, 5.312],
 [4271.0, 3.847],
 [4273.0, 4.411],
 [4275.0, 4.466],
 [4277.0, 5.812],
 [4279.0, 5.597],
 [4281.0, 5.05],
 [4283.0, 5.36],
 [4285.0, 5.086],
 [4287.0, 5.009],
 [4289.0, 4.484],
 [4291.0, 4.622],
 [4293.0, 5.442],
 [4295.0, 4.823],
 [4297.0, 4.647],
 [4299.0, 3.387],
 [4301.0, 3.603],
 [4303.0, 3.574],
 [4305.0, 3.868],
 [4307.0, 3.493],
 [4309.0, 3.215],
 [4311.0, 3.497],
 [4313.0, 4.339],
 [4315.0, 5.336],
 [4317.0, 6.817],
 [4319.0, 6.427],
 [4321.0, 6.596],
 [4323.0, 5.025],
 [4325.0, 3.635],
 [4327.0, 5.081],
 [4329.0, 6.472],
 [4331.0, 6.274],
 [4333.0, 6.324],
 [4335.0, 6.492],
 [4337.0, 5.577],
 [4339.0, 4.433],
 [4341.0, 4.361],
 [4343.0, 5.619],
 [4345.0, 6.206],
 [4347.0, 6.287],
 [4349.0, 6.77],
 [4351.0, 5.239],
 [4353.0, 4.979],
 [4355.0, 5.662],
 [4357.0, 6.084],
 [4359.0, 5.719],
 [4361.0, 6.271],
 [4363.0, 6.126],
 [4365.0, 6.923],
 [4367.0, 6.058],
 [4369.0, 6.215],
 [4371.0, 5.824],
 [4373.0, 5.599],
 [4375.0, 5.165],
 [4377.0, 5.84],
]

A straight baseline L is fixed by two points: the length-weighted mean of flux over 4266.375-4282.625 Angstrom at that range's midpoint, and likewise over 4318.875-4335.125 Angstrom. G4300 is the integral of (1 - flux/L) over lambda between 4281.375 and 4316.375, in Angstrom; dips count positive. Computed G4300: 6.3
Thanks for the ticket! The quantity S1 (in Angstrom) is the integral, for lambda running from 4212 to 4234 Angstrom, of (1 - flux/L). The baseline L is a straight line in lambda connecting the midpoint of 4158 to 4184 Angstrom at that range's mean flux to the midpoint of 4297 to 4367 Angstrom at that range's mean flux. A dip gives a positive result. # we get 0.9 Angstrom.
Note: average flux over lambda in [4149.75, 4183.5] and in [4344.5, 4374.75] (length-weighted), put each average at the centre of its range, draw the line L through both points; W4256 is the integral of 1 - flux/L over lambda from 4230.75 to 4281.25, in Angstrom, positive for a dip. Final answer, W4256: 4.4 Angstrom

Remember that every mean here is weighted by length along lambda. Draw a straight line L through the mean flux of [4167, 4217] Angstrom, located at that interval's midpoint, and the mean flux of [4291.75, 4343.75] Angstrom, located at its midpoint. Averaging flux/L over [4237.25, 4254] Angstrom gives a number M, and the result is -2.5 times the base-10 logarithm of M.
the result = -0.02 mag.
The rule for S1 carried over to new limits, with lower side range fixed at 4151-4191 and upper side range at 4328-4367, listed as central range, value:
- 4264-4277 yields 1.8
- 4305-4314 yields 3.4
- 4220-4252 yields 2.4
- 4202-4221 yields -0.5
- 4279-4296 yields 2.3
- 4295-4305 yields 3.3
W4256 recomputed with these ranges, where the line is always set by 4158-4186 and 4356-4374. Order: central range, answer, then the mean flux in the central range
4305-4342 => 5.4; 5.15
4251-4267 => 1.6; 5.34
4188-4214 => 0.7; 5.66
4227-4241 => 1.2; 5.39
